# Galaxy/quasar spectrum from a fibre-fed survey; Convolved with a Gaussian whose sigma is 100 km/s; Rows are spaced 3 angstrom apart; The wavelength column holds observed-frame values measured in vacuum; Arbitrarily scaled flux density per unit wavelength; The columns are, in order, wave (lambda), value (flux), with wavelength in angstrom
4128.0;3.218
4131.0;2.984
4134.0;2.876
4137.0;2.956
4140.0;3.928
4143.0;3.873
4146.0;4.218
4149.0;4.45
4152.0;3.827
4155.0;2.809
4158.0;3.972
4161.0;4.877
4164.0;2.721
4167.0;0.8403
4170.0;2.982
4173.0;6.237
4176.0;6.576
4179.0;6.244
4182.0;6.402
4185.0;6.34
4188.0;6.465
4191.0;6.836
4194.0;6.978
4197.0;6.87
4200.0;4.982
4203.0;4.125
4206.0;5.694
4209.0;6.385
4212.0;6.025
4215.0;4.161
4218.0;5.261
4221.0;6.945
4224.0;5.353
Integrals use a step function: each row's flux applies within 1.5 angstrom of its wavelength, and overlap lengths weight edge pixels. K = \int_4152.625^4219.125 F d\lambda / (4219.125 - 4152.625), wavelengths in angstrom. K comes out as 5.15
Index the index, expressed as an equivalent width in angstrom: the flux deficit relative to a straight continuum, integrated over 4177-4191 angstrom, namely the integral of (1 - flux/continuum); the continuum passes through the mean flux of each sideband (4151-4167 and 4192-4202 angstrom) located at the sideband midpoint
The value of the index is -3.2 angstrom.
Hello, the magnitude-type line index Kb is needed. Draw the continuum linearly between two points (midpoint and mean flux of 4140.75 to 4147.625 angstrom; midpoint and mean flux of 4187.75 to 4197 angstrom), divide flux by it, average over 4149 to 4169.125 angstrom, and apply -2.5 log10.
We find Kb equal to 0.419 mag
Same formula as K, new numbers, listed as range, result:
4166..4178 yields 4.38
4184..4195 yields 6.65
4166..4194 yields 5.6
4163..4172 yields 2.38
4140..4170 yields 3.5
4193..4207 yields 5.69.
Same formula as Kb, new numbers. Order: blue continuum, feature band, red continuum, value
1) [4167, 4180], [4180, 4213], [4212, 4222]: -0.17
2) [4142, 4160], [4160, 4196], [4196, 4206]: -0.13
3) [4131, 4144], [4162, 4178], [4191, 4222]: 0.15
